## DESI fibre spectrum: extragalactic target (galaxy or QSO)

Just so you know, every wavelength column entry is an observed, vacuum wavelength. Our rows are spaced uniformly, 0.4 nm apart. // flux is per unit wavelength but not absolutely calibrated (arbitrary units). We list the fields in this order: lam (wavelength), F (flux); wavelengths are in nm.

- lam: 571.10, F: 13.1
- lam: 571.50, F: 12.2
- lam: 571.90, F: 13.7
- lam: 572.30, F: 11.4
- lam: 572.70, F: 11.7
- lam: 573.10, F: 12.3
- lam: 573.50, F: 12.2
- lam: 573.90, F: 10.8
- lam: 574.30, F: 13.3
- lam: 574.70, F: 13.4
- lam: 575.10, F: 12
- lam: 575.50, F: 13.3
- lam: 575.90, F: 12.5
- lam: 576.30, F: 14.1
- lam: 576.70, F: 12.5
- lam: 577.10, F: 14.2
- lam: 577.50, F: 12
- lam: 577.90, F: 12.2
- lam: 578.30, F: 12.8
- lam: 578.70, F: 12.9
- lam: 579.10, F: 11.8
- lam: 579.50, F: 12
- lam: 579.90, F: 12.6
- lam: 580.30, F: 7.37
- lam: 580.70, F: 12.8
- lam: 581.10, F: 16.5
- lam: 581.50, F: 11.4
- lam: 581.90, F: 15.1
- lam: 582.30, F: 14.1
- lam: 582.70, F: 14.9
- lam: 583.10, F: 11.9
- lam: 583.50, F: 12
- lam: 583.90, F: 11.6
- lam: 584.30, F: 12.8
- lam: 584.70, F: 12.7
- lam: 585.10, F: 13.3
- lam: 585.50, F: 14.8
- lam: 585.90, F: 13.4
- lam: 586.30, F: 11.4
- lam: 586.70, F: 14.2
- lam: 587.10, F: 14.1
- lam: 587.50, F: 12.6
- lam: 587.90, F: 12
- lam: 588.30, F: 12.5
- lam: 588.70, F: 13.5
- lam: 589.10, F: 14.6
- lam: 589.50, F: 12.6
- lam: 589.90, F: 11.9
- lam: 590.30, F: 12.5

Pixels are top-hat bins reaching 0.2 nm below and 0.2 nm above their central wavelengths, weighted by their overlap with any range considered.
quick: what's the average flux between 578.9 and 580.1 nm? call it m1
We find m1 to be 12.1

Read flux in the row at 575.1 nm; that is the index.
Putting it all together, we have 12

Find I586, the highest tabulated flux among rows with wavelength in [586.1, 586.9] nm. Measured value 14.2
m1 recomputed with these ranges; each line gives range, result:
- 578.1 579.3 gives 12.5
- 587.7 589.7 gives 13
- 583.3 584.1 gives 11.8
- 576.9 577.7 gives 13.1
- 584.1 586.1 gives 13.4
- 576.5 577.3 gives 13.3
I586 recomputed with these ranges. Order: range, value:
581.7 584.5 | 15.1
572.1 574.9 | 13.4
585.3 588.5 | 14.8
